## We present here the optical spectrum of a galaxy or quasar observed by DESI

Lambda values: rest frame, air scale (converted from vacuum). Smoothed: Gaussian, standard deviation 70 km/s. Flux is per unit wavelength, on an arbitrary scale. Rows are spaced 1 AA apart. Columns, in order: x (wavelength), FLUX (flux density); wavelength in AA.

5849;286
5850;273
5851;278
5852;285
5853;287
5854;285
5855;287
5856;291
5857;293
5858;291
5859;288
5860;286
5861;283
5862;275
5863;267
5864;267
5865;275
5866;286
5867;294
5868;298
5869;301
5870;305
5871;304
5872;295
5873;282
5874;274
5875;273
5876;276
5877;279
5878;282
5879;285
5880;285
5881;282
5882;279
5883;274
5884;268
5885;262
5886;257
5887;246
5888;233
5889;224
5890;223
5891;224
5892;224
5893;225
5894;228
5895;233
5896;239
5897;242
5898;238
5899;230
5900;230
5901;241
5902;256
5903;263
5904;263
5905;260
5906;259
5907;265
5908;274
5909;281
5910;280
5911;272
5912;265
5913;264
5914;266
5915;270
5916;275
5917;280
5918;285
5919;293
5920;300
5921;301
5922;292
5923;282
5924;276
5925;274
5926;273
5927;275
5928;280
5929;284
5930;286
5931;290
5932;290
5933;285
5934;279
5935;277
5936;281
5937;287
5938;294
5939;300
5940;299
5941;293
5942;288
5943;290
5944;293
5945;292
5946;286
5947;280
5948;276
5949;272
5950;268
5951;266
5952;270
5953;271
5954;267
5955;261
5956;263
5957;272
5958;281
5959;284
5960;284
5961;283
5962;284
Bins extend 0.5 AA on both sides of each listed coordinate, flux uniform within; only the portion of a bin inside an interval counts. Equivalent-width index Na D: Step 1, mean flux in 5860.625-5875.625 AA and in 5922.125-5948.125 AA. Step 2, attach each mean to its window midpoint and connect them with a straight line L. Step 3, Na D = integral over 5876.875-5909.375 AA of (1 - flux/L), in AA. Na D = 3.7 AA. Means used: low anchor 285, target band 253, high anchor 285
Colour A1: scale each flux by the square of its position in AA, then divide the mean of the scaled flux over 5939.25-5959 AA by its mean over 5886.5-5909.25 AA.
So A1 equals 1.17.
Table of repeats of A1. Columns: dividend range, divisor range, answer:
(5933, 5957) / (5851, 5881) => 1.01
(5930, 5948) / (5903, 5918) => 1.08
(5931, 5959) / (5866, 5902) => 1.10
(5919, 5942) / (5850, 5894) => 1.07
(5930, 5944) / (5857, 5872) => 1.03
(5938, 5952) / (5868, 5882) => 1.02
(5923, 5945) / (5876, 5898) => 1.15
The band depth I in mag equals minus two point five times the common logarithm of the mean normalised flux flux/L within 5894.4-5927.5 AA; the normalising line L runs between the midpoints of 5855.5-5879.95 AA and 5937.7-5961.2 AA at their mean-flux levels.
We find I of 0.06 mag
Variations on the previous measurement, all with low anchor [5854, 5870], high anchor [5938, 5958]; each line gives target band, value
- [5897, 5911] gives 0.10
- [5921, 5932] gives 0.00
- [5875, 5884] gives 0.02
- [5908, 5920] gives 0.02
